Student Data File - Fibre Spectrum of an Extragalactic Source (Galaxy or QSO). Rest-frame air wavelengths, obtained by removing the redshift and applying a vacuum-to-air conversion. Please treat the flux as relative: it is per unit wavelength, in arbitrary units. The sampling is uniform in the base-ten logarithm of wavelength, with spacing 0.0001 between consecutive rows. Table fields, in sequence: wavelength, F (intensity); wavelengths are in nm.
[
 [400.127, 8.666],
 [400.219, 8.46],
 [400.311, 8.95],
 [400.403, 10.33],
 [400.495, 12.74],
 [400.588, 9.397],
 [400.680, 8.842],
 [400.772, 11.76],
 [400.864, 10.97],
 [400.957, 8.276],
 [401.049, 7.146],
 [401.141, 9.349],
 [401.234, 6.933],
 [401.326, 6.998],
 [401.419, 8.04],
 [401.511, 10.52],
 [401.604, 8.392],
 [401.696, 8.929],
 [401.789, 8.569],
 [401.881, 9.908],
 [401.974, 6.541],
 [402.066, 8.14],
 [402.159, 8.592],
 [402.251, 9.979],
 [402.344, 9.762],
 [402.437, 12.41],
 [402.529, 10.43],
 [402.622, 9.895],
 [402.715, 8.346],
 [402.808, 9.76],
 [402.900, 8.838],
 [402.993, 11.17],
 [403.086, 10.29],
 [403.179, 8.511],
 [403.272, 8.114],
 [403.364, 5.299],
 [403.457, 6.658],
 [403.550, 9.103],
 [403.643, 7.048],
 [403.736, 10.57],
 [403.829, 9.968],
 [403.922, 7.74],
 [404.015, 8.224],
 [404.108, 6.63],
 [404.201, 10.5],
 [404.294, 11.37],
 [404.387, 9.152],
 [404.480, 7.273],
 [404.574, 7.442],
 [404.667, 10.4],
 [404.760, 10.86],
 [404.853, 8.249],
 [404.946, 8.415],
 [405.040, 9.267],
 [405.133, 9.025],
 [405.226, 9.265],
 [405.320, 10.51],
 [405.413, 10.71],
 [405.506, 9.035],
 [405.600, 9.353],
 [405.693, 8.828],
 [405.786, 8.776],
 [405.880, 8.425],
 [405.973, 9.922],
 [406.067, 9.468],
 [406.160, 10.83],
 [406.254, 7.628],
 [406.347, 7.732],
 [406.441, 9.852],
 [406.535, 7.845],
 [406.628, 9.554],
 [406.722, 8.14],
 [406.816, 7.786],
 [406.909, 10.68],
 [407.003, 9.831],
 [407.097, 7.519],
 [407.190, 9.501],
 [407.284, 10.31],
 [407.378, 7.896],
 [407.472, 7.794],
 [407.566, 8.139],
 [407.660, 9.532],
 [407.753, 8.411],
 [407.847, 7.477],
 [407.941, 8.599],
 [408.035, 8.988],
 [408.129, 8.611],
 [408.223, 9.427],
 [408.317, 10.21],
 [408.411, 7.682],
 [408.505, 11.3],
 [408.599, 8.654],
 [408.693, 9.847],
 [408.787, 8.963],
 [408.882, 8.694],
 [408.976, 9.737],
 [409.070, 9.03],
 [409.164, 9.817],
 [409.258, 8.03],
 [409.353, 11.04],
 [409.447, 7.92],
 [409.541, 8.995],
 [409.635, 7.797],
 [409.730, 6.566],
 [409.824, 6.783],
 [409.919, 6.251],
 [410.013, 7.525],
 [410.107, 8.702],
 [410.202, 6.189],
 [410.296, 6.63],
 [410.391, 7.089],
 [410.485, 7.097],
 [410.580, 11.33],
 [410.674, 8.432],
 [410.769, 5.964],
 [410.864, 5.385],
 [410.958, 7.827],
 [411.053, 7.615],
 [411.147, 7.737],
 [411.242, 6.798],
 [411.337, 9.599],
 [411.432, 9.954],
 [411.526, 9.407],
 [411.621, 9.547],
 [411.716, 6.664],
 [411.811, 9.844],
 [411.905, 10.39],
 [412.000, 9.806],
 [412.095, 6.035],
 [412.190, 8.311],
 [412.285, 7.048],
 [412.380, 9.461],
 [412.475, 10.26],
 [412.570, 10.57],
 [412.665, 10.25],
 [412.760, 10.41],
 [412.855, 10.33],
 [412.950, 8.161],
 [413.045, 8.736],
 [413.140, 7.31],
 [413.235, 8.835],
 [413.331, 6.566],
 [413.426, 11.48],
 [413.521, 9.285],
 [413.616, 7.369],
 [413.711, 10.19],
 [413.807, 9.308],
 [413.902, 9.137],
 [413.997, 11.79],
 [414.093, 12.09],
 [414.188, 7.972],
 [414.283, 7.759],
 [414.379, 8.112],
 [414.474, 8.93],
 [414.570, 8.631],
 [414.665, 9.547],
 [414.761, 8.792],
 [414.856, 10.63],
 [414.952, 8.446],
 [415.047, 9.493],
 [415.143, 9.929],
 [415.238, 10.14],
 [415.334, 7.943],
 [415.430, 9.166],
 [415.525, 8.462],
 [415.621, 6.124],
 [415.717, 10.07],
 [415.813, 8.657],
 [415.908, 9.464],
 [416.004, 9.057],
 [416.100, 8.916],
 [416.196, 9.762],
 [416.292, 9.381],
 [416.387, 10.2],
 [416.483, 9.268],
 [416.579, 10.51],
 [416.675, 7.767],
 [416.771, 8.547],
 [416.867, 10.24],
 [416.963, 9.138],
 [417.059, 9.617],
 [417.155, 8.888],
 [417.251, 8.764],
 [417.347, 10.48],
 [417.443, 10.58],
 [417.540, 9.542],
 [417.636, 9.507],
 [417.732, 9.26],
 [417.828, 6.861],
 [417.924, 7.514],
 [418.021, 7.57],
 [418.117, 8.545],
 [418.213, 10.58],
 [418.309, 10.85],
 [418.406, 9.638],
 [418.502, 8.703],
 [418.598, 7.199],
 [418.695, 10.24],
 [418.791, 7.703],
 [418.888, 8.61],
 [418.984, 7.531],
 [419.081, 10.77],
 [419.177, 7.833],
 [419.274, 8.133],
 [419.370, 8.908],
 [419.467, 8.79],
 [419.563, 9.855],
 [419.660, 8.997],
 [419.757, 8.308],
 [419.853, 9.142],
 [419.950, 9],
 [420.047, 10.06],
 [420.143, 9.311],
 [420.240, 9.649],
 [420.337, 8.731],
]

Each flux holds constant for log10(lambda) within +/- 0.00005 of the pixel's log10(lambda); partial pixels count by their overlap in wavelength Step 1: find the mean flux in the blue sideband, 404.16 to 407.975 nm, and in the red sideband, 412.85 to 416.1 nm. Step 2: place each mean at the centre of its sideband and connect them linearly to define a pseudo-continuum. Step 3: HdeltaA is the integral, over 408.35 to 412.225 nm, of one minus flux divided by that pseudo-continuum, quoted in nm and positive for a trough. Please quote 0.310 nm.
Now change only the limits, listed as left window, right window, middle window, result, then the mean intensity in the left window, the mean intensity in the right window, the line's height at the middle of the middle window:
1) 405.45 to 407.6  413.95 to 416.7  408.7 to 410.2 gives 0.11 nm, 8.92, 9.22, 9.02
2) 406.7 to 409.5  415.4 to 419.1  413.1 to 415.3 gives -0.04 nm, 8.99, 9.05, 9.03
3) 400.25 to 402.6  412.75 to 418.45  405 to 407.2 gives 0.02 nm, 9.28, 9.16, 9.24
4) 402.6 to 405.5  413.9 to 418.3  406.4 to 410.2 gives 0.15 nm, 8.98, 9.18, 9.05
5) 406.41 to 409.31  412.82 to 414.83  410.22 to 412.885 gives 0.15 nm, 8.96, 9.07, 9.03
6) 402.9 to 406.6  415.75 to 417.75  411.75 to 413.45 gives 0.04 nm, 8.96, 9.41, 9.26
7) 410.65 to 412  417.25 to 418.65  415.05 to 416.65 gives -0.07 nm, 8.28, 9.05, 8.8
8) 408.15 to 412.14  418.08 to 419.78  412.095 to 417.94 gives -0.29 nm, 8.39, 8.97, 8.71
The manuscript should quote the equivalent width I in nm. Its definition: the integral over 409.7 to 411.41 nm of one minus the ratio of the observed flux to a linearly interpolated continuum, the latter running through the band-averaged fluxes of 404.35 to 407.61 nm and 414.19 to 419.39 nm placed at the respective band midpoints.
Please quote 0.29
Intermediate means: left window 9.01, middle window 7.46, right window 9.01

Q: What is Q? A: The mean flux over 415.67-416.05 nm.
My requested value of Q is 9.32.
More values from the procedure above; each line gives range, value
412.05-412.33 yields 7.14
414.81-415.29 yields 9.71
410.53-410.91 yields 7.77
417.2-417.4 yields 9.65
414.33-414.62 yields 8.56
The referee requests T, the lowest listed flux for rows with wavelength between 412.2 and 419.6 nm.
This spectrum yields 6.124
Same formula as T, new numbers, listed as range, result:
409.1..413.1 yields 5.385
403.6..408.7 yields 6.63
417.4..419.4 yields 6.861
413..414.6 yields 6.566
